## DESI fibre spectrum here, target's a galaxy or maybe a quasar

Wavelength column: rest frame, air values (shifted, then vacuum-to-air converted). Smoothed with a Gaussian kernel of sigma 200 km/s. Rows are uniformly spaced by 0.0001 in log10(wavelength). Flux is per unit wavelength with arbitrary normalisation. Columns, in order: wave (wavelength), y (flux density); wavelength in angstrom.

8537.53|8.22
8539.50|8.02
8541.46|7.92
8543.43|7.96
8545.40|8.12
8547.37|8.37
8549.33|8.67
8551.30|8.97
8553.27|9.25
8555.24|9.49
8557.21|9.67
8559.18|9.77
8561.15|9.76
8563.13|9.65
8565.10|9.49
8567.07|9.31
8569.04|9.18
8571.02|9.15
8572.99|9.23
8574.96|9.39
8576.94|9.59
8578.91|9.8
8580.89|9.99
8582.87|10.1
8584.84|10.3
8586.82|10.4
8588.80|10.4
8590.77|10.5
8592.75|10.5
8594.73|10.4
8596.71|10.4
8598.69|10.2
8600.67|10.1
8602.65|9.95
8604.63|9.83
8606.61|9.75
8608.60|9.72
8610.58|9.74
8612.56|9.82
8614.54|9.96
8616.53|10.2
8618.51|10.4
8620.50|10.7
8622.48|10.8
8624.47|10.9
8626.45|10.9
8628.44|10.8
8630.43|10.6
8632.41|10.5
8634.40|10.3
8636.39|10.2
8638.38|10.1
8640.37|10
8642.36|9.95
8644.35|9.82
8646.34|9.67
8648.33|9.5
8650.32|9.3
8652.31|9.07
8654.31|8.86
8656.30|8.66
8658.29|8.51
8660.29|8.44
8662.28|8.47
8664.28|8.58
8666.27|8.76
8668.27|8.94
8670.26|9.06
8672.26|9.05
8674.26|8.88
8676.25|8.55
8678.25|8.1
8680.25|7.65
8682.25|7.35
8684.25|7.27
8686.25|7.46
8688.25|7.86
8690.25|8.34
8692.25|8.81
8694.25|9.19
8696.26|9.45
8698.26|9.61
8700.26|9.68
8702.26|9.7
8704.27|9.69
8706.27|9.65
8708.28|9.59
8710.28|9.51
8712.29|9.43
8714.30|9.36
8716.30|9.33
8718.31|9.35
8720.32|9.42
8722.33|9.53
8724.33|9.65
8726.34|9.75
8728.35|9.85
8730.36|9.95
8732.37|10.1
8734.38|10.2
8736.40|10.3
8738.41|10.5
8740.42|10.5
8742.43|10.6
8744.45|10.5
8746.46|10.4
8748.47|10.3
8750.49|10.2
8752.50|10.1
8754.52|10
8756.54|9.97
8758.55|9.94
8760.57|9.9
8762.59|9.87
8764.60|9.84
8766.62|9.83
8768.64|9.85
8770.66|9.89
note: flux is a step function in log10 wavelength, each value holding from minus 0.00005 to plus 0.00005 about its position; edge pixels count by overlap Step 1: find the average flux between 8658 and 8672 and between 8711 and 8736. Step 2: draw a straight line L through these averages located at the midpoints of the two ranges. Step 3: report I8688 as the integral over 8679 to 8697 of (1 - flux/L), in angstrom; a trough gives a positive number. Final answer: 1.9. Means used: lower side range 8.71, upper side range 9.67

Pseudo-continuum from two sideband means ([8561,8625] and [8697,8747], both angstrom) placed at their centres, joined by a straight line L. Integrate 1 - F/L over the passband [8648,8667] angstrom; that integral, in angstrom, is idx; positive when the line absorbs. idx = 2.1 angstrom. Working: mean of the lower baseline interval 9.98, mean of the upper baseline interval 9.84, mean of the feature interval 8.79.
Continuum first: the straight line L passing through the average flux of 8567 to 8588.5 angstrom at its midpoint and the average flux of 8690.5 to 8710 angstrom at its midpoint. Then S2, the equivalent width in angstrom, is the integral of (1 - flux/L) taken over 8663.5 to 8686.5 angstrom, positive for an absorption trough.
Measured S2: 2.8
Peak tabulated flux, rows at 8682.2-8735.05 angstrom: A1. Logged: 10.2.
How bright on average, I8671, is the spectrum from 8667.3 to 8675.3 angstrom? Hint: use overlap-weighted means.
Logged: 8.99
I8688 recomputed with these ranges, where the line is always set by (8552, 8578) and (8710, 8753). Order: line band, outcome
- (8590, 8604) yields -1.1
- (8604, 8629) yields -1.7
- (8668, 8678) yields 1.0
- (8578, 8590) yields -0.8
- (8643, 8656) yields 0.5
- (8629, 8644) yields -0.9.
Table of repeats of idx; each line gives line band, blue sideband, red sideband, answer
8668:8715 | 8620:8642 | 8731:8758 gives 6.99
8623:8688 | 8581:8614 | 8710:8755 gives 5.61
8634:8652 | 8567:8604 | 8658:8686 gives -1.86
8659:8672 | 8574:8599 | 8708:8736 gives 1.50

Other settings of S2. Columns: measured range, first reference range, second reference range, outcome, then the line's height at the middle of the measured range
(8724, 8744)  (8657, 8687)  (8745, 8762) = -1.0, 9.69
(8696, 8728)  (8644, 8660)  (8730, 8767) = 0.7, 9.77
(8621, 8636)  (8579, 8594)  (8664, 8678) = -1.8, 9.55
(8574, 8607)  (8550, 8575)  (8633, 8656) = -2.1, 9.5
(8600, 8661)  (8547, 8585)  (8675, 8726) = -4.6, 9.22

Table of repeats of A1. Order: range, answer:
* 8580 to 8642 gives 10.9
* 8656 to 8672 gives 9.06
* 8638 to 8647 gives 10.1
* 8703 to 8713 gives 9.69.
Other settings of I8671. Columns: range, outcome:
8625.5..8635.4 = 10.6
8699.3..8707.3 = 9.68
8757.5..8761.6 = 9.92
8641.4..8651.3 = 9.65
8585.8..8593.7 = 10.4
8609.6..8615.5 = 9.85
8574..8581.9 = 9.68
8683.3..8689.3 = 7.54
